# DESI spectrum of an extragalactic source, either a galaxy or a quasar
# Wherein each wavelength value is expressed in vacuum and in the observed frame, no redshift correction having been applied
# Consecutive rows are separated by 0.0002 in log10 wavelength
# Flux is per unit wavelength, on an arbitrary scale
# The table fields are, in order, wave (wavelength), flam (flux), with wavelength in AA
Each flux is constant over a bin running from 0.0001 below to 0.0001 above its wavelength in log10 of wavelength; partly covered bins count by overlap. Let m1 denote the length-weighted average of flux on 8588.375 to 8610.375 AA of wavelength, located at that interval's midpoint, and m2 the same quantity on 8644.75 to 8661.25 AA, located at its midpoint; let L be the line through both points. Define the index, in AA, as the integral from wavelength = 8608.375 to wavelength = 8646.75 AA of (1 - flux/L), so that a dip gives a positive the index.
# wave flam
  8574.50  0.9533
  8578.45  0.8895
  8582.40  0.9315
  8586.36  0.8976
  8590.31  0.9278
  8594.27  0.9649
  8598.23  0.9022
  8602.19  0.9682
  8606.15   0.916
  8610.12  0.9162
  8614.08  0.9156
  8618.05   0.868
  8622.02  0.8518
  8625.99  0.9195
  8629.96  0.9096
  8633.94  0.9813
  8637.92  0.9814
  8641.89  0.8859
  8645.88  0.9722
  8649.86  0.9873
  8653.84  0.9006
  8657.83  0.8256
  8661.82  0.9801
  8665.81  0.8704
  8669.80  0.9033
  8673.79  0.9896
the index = 0.4 AA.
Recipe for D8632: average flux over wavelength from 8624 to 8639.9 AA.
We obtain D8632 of 0.948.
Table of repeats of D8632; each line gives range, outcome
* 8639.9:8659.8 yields 0.915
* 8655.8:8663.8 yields 0.902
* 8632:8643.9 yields 0.949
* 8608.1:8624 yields 0.888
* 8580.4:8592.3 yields 0.919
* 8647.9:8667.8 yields 0.913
